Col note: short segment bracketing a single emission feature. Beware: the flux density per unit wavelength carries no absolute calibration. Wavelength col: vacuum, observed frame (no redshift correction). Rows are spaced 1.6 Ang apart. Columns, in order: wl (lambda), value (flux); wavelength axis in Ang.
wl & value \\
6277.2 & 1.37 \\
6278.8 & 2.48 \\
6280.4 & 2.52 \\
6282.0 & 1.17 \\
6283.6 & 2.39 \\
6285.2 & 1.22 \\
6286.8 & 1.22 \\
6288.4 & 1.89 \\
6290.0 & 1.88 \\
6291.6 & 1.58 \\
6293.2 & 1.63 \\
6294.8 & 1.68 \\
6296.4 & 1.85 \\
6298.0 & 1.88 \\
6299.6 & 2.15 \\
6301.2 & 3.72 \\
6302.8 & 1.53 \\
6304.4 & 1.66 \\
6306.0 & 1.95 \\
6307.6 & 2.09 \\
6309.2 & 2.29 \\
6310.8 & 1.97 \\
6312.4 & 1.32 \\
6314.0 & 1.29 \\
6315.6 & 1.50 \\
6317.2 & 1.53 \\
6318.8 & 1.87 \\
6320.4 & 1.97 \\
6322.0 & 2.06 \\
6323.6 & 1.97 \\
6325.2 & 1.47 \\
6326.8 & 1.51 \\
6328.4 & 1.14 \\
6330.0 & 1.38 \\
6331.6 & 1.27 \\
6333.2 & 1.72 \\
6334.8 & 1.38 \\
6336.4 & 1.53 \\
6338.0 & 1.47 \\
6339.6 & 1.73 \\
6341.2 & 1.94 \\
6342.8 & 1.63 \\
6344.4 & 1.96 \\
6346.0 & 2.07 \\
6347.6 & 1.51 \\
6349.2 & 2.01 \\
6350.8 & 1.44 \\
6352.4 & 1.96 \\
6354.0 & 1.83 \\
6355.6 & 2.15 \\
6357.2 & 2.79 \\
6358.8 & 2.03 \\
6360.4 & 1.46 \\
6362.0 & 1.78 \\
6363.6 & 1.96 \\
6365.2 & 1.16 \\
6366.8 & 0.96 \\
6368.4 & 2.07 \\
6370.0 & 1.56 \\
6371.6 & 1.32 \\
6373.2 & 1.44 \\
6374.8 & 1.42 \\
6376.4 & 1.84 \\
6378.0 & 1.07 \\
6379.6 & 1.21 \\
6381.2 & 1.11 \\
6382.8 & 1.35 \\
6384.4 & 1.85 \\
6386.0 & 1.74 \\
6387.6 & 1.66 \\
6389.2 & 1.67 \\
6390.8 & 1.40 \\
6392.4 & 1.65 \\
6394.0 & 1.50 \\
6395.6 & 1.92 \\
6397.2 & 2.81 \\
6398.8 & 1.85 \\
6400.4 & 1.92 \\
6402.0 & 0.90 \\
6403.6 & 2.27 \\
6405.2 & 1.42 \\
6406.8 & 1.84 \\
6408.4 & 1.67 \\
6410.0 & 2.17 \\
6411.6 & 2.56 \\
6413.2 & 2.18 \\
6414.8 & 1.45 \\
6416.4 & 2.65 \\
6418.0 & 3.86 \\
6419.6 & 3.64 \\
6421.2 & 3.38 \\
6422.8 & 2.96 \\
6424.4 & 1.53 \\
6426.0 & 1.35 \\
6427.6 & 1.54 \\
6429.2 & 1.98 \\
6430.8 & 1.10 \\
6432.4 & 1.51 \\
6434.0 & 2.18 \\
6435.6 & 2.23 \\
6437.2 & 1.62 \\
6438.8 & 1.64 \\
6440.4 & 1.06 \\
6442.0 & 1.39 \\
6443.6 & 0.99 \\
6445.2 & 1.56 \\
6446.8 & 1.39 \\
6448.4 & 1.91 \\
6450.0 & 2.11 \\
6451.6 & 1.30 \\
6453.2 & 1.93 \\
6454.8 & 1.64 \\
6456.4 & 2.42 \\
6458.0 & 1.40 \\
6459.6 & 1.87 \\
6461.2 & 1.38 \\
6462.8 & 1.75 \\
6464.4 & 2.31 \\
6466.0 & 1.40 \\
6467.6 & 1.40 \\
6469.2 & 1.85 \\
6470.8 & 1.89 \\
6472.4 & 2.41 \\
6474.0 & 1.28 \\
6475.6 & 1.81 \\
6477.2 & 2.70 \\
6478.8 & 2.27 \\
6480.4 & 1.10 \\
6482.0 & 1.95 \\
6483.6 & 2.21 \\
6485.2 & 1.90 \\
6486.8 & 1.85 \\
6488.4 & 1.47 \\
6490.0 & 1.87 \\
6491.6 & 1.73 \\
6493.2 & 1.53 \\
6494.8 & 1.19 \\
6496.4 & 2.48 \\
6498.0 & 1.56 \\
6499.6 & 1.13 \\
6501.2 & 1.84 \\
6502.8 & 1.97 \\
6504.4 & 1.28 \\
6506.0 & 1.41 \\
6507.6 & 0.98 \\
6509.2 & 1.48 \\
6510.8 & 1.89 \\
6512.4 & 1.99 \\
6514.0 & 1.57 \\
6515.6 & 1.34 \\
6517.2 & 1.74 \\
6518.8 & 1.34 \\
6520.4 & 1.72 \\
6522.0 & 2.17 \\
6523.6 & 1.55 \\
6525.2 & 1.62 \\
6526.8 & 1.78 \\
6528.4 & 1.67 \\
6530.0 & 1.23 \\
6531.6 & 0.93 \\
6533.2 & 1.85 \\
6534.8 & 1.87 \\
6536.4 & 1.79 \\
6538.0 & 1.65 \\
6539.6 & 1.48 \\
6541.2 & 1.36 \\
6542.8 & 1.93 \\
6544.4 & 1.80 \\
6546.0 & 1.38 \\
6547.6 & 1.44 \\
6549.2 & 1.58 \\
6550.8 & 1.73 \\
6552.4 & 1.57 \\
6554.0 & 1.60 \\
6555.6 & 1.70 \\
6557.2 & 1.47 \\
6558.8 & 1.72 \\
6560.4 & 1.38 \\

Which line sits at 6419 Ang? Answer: [O III] 5007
